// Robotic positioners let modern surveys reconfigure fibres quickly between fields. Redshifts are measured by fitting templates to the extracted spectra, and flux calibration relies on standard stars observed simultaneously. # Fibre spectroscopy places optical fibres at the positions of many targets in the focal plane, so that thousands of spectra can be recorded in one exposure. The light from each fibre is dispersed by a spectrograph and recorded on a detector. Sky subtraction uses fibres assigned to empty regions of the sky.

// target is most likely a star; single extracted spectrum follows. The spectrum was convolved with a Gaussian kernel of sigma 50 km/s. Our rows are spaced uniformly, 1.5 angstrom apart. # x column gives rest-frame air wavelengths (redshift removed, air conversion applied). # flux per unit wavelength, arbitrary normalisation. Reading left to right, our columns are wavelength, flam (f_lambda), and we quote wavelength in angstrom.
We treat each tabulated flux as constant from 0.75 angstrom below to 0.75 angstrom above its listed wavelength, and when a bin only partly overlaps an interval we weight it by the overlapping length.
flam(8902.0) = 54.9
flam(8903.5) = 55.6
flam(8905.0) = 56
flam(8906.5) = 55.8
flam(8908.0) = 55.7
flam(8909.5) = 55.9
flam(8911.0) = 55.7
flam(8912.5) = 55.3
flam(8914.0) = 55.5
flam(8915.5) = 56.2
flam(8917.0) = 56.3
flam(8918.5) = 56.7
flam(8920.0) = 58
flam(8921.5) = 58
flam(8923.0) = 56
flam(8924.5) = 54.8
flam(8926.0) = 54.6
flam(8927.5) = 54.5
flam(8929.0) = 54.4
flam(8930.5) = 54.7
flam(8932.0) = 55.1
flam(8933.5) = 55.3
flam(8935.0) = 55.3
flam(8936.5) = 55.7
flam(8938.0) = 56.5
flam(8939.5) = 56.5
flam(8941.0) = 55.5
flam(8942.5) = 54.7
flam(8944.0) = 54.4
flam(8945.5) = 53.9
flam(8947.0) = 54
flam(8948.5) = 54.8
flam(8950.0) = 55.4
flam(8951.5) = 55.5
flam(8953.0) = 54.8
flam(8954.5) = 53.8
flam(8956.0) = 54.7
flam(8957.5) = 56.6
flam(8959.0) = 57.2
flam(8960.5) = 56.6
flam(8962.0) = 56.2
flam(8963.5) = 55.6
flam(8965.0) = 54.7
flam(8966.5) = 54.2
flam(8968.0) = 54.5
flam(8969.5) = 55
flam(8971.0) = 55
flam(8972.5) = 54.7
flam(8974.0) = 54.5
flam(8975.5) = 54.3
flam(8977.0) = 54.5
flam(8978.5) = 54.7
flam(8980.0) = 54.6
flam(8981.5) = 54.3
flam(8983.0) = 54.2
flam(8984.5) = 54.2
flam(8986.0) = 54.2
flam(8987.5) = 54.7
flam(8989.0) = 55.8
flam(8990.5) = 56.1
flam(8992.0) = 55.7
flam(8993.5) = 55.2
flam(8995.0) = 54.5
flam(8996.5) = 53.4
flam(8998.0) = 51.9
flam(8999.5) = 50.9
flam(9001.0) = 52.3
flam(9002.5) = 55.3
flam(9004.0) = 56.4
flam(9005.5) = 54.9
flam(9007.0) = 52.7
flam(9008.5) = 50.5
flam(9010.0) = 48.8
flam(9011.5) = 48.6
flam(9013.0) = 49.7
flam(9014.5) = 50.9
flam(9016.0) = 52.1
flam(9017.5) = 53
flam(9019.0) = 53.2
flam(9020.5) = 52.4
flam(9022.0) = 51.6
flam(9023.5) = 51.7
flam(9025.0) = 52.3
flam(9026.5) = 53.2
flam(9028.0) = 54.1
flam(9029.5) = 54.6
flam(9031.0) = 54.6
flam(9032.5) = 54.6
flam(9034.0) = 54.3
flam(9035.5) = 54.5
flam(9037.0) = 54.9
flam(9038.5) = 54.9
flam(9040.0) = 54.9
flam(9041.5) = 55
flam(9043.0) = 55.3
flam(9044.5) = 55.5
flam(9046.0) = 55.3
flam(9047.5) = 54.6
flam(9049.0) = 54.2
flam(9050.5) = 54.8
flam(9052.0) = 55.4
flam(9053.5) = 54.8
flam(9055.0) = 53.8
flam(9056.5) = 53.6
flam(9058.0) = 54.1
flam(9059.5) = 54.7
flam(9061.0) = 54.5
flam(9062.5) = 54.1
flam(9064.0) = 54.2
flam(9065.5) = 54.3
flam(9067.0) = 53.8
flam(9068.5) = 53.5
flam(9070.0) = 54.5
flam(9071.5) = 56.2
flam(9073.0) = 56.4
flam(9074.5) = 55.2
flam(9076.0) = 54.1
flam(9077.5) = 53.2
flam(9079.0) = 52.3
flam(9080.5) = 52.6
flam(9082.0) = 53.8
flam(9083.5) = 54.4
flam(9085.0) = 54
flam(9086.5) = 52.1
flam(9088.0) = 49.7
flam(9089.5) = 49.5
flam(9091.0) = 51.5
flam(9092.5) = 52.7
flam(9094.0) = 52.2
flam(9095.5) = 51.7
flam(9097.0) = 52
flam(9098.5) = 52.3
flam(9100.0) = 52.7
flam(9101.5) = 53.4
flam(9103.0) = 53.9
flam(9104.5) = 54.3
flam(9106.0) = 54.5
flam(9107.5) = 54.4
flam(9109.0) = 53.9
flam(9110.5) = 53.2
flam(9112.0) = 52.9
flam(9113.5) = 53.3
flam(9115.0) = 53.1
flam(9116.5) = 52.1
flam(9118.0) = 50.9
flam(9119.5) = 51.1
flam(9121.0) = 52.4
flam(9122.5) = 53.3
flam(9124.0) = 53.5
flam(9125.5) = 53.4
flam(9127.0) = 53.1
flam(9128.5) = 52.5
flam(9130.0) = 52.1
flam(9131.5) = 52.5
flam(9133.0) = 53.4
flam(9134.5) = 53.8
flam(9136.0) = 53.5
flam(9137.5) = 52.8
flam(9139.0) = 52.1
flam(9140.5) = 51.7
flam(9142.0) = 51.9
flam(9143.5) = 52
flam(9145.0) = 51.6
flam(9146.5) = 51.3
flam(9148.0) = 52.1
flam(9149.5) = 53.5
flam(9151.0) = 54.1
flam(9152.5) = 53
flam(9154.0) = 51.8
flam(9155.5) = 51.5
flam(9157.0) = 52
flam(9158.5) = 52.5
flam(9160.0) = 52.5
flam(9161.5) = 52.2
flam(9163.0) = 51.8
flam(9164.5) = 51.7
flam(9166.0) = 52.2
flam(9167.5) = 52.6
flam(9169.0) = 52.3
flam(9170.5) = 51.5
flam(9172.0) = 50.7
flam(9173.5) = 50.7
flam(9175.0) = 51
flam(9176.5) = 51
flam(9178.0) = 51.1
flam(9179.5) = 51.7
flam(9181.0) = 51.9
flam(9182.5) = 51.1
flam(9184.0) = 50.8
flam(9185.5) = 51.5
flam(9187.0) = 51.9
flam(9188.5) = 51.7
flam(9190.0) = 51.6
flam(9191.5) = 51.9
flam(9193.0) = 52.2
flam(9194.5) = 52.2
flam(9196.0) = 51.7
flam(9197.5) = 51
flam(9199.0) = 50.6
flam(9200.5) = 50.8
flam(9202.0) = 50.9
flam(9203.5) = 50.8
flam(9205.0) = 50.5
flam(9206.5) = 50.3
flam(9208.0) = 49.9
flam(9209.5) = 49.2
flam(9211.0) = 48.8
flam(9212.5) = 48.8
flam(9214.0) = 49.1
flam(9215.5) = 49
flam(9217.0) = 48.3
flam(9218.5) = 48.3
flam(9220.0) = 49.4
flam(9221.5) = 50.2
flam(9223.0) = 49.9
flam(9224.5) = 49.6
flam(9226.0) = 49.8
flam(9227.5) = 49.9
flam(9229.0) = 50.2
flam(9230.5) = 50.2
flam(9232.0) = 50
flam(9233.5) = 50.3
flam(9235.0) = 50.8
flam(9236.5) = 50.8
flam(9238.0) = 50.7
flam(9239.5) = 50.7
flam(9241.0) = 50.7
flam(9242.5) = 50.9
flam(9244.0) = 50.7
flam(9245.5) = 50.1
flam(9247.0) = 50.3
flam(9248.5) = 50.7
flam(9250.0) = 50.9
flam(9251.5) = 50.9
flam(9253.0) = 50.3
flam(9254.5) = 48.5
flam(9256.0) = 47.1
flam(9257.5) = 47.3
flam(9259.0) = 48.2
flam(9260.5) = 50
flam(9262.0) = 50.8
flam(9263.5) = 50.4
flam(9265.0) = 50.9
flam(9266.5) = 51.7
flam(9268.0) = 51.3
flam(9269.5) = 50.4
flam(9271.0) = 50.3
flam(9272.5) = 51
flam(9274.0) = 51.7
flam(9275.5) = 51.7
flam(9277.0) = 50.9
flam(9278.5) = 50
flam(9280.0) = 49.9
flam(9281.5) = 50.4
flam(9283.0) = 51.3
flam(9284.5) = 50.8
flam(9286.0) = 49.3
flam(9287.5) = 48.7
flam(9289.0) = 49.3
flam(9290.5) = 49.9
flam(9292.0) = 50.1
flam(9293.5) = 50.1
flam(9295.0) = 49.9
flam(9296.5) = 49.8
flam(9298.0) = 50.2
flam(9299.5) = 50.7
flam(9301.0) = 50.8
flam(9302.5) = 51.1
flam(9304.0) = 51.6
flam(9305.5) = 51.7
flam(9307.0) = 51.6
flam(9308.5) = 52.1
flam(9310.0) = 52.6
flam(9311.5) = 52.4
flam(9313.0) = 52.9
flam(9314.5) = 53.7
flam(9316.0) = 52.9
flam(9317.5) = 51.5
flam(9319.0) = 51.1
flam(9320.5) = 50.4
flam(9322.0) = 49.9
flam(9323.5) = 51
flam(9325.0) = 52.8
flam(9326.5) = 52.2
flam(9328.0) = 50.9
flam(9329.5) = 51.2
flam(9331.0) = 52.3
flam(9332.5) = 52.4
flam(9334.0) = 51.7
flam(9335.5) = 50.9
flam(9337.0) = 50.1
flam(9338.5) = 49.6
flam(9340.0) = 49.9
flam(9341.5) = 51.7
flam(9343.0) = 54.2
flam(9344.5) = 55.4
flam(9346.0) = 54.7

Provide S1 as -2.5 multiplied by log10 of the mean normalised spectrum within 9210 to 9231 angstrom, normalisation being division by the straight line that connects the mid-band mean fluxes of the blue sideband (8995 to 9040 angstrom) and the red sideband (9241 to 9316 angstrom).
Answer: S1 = 0.04 mag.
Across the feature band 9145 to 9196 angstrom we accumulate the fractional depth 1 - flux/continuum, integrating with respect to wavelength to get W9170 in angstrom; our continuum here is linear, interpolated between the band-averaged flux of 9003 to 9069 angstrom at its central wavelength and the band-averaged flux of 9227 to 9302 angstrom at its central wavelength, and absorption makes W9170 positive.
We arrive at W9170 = -0.2 angstrom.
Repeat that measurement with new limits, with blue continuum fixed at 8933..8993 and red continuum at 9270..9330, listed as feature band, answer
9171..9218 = 1.4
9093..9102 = 0.2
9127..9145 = 0.1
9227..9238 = 0.3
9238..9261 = 0.8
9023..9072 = -0.3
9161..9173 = 0.2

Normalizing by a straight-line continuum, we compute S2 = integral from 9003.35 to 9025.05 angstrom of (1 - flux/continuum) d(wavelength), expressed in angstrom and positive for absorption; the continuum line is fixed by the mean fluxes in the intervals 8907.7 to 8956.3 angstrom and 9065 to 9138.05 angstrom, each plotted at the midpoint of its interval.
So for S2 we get 1.0 angstrom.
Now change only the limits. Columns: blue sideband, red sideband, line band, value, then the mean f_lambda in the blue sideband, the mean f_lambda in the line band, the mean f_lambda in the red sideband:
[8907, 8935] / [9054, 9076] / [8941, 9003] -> 0.7 angstrom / 55.7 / 54.7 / 54.5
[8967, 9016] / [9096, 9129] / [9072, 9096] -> 0.1 angstrom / 53.6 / 52.9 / 53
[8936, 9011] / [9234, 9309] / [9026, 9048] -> -0.4 angstrom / 54.6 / 54.7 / 50.4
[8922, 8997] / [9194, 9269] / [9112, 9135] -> -0.3 angstrom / 55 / 52.7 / 50.1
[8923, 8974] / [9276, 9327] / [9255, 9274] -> 0.5 angstrom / 55.1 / 50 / 51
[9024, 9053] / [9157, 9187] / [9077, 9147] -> 0.4 angstrom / 54.6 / 52.7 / 51.6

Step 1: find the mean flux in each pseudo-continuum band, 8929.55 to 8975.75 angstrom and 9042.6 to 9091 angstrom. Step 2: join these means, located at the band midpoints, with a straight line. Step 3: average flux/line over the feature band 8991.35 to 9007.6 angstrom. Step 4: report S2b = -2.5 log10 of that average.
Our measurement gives 0.01 mag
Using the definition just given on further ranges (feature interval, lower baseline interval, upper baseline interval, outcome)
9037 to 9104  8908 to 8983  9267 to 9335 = 0.00 mag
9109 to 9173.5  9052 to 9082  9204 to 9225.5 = -0.01 mag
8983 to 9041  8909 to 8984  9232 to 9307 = 0.02 mag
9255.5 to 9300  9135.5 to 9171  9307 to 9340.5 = 0.03 mag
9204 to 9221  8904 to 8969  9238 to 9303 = 0.04 mag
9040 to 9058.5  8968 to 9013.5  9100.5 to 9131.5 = -0.03 mag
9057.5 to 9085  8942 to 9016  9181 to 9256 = -0.03 mag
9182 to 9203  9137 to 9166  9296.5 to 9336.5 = 0.01 mag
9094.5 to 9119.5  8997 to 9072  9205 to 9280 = -0.01 mag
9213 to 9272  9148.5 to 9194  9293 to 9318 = 0.04 mag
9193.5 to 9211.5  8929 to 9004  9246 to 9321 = 0.02 mag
